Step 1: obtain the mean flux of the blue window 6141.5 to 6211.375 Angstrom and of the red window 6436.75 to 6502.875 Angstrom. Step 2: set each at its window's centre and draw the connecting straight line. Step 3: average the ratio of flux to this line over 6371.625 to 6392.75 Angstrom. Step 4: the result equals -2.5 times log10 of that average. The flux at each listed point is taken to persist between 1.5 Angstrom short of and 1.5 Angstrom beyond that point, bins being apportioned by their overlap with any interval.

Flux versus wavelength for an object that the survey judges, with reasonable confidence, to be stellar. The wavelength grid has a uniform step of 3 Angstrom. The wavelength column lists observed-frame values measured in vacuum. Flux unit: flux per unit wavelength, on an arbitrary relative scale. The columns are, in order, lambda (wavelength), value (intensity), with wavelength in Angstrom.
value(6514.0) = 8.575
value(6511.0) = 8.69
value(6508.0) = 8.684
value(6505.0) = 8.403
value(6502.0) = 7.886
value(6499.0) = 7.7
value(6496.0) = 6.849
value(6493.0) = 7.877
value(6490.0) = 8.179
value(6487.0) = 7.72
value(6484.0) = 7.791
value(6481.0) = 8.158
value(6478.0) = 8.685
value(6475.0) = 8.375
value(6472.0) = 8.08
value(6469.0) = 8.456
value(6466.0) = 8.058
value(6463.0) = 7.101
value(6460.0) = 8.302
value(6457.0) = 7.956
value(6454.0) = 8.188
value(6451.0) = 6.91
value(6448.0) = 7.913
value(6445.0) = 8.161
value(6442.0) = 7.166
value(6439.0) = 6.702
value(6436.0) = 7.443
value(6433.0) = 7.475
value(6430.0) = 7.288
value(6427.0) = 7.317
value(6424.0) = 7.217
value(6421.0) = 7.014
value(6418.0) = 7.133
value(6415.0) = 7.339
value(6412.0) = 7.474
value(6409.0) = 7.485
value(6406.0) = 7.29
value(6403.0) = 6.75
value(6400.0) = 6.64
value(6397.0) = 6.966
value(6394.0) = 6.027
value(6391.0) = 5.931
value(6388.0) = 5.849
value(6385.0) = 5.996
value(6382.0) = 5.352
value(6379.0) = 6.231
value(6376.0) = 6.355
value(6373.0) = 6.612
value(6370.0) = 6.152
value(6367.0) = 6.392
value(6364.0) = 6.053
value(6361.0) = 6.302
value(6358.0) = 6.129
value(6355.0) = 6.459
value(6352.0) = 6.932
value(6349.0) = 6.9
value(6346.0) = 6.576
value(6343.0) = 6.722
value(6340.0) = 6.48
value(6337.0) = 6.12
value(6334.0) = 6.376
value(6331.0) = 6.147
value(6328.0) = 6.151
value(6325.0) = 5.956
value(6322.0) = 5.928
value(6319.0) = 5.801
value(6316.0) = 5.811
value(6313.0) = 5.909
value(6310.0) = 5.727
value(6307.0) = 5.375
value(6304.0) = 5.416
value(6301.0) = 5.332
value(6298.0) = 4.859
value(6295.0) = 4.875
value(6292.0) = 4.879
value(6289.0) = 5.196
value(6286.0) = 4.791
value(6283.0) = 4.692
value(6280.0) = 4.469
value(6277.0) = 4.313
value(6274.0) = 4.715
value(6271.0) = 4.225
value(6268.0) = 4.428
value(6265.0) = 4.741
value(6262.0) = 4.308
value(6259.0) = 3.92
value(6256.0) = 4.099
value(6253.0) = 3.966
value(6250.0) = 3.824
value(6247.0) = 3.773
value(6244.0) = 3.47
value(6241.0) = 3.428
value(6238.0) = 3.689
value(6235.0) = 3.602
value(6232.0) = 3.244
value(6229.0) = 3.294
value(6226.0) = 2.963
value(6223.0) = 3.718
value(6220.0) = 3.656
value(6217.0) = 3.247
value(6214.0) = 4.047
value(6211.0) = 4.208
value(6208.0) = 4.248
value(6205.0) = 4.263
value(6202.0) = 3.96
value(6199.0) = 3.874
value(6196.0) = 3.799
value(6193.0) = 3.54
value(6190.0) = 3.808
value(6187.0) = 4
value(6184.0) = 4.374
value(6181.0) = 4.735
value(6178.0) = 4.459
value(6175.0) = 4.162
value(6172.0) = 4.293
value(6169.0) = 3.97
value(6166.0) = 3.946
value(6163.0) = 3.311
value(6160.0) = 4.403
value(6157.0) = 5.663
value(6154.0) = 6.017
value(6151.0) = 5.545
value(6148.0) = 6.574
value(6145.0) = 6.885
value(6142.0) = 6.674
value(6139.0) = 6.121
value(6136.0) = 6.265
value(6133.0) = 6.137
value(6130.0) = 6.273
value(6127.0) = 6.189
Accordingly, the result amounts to 0.14 mag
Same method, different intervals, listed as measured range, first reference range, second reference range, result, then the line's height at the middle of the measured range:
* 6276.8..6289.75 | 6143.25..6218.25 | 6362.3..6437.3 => 0.17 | 5.51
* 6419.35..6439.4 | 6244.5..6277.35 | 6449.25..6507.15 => -0.02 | 7.09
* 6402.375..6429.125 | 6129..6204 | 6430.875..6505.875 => 0.01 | 7.3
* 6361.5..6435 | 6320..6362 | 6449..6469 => 0.06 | 7.07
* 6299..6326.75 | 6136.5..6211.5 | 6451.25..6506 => 0.09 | 6.19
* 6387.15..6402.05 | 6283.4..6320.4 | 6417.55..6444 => 0.06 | 6.68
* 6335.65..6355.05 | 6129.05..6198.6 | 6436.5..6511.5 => 0.01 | 6.69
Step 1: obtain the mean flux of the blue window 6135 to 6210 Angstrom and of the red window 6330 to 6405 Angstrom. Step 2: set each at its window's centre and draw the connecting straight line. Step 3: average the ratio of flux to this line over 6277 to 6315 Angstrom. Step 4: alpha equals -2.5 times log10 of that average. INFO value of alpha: 0.13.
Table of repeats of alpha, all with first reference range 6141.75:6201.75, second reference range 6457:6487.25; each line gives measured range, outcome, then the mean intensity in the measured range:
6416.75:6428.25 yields 0.05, 7.17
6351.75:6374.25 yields 0.08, 6.35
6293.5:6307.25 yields 0.19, 5.15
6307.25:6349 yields 0.05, 6.14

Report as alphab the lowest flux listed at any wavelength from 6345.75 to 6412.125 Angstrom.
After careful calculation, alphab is 5.352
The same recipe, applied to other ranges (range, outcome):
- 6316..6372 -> 5.801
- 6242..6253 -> 3.47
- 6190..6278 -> 2.963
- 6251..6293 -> 3.92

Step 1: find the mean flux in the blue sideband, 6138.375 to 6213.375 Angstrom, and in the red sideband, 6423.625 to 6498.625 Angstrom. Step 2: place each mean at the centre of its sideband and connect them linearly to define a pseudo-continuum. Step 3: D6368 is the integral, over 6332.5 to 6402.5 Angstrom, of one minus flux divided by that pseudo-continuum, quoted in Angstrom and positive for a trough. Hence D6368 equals 4.0 Angstrom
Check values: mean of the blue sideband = 4.65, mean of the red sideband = 7.74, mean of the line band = 6.33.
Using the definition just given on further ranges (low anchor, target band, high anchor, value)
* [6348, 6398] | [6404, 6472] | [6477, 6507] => -3.4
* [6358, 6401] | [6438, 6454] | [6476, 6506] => -0.5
